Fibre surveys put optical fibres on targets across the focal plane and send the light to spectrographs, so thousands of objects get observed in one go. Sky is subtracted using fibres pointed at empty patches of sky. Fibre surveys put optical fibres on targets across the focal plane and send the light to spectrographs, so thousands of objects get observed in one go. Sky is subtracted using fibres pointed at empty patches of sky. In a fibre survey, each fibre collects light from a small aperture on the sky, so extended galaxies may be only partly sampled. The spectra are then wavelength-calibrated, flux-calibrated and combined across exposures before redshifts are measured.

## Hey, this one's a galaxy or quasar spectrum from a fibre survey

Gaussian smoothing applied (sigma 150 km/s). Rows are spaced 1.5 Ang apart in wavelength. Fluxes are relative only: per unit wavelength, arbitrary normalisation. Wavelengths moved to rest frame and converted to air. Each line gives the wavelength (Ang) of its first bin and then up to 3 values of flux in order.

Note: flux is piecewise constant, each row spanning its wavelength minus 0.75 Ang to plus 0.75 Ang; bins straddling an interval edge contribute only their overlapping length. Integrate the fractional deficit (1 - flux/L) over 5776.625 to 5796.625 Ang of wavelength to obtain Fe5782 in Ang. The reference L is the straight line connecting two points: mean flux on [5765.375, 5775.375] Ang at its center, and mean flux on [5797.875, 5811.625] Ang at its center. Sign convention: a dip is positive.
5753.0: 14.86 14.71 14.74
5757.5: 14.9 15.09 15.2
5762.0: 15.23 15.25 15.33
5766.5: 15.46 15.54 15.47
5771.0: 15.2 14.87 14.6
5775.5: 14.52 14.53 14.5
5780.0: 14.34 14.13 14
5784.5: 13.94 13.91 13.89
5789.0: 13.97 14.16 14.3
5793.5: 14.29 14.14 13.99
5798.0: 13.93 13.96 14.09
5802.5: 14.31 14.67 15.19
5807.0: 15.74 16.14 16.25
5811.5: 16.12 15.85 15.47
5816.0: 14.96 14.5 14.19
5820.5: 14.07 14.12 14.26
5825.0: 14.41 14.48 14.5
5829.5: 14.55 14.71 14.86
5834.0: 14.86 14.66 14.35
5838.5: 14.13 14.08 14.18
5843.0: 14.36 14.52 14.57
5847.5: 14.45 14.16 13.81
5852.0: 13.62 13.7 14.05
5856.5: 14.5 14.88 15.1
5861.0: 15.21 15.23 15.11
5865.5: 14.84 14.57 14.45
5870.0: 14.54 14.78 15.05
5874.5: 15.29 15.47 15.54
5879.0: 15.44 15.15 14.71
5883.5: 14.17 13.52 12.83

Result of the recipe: 1.3 Ang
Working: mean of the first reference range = 15.2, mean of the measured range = 14.1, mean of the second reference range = 15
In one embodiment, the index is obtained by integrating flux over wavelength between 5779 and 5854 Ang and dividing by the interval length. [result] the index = 14.5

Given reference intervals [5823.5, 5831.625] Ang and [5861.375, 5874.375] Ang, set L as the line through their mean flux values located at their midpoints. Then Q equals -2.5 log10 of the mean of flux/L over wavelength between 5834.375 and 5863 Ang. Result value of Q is 0.02 mag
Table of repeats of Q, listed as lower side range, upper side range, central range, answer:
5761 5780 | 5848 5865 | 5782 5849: 0.015 mag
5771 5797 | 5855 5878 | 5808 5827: -0.032 mag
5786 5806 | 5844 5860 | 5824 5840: -0.020 mag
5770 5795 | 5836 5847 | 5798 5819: -0.057 mag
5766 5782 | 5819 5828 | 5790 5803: 0.035 mag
